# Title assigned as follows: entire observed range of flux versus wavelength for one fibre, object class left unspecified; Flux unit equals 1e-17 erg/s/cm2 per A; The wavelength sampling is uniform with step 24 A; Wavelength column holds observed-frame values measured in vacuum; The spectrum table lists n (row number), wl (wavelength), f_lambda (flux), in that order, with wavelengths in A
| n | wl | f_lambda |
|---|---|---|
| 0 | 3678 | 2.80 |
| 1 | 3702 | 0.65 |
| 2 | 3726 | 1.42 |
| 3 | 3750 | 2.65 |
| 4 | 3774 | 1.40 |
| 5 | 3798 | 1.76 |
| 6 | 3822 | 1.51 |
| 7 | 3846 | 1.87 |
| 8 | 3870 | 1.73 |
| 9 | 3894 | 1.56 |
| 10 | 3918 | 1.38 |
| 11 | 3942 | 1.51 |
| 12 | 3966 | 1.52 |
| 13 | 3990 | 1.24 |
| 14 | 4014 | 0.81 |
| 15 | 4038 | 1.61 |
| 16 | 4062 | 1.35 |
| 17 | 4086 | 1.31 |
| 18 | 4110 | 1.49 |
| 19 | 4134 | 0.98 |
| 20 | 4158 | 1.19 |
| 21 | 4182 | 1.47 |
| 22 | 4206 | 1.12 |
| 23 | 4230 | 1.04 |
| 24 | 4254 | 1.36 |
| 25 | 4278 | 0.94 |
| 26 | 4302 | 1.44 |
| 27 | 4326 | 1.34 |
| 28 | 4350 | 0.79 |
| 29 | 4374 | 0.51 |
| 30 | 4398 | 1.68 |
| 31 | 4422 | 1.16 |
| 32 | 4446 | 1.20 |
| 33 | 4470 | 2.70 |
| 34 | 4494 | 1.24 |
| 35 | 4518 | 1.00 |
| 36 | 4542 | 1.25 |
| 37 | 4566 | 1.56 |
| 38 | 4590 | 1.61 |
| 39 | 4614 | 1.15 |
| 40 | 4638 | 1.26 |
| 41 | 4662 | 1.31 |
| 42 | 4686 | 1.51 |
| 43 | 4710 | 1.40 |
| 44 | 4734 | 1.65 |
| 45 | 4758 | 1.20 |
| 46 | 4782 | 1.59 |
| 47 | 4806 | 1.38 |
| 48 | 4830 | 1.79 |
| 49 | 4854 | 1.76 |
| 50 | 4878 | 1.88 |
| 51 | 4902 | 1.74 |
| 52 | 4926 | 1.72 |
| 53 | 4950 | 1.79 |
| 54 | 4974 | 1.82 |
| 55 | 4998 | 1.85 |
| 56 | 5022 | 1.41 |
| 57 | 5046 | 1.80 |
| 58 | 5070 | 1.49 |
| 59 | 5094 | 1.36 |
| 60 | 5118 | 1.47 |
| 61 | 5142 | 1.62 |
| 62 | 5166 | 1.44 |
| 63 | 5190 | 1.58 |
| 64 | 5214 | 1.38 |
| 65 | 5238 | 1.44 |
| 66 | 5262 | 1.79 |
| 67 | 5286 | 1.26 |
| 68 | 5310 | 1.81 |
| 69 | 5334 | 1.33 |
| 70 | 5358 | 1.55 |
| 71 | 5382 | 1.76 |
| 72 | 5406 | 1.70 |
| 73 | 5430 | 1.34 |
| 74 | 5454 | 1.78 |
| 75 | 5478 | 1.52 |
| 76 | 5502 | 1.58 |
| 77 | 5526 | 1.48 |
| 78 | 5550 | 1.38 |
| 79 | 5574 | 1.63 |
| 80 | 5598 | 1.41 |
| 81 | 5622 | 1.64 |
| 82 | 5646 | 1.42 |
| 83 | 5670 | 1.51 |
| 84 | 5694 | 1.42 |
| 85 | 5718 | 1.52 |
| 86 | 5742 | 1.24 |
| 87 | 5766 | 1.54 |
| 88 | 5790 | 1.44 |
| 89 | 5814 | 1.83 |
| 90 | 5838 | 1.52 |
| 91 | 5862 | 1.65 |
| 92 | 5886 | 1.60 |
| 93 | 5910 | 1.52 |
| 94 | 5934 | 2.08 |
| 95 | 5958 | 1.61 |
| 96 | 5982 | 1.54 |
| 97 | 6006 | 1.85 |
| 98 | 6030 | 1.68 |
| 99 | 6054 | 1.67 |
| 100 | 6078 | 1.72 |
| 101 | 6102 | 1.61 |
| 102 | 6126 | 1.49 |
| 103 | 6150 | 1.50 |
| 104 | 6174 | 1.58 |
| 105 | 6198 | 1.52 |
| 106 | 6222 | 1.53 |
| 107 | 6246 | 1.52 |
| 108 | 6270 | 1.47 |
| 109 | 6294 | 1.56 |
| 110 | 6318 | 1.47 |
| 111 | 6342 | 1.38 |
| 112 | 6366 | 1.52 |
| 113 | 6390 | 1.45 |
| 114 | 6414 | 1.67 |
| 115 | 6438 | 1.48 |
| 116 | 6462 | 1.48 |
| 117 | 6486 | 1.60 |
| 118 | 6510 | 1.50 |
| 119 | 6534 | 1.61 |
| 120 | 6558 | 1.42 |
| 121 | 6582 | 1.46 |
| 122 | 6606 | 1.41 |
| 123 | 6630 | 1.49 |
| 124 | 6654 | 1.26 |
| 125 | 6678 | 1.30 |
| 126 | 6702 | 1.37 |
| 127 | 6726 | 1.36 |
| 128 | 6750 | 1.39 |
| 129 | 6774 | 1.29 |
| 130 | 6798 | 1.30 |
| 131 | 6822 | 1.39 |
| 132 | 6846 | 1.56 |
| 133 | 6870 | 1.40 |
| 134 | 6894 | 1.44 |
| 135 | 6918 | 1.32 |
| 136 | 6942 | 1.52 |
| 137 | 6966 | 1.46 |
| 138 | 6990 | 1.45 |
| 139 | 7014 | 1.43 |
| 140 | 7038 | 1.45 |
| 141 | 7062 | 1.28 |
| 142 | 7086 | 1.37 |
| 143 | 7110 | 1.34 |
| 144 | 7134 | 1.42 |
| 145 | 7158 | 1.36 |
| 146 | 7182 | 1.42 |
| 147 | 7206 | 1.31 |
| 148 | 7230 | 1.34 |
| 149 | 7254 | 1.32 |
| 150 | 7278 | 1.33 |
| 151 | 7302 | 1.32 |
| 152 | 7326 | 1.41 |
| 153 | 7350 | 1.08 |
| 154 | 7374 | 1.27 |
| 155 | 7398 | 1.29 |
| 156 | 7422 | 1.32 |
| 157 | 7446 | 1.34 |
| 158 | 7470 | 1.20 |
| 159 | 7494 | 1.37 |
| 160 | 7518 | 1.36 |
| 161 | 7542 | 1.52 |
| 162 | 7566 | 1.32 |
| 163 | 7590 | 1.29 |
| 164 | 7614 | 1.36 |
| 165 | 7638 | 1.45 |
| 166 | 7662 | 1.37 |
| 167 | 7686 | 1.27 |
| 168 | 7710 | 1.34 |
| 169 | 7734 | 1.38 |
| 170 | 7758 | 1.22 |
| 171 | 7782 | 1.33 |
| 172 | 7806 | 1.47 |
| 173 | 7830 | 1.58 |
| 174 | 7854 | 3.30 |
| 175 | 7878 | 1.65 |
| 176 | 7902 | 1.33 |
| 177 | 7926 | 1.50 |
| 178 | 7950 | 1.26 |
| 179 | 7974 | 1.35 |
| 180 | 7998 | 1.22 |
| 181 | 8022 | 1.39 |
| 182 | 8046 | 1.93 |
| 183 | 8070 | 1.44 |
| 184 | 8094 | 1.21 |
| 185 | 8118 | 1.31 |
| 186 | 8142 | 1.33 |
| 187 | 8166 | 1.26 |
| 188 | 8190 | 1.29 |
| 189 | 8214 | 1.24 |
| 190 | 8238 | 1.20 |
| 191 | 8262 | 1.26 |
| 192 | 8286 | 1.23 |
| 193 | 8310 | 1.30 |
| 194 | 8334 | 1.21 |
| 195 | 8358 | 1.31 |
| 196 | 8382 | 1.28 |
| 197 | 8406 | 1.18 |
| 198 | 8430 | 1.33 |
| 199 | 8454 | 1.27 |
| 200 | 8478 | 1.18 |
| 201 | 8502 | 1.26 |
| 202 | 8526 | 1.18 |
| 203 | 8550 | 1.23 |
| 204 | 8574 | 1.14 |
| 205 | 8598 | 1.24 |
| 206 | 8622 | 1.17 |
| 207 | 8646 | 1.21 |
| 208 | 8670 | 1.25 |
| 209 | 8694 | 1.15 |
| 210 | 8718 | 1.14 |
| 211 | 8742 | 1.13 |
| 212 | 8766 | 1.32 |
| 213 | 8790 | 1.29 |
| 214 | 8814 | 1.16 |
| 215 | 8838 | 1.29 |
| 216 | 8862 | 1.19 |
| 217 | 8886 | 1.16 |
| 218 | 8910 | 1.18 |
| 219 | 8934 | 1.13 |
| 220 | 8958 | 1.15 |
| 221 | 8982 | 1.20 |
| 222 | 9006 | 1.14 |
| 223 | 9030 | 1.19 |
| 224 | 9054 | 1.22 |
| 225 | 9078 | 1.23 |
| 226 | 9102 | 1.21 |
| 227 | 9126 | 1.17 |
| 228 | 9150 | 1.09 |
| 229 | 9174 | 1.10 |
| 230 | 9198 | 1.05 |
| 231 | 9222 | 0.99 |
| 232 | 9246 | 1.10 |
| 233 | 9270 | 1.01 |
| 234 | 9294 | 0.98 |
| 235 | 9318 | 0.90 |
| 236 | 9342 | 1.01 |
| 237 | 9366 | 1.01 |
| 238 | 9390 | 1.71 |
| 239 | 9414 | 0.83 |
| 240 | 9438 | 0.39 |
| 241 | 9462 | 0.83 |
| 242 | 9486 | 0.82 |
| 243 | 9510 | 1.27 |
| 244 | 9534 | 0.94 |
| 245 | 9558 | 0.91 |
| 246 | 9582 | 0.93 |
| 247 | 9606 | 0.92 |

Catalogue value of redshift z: 0.20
